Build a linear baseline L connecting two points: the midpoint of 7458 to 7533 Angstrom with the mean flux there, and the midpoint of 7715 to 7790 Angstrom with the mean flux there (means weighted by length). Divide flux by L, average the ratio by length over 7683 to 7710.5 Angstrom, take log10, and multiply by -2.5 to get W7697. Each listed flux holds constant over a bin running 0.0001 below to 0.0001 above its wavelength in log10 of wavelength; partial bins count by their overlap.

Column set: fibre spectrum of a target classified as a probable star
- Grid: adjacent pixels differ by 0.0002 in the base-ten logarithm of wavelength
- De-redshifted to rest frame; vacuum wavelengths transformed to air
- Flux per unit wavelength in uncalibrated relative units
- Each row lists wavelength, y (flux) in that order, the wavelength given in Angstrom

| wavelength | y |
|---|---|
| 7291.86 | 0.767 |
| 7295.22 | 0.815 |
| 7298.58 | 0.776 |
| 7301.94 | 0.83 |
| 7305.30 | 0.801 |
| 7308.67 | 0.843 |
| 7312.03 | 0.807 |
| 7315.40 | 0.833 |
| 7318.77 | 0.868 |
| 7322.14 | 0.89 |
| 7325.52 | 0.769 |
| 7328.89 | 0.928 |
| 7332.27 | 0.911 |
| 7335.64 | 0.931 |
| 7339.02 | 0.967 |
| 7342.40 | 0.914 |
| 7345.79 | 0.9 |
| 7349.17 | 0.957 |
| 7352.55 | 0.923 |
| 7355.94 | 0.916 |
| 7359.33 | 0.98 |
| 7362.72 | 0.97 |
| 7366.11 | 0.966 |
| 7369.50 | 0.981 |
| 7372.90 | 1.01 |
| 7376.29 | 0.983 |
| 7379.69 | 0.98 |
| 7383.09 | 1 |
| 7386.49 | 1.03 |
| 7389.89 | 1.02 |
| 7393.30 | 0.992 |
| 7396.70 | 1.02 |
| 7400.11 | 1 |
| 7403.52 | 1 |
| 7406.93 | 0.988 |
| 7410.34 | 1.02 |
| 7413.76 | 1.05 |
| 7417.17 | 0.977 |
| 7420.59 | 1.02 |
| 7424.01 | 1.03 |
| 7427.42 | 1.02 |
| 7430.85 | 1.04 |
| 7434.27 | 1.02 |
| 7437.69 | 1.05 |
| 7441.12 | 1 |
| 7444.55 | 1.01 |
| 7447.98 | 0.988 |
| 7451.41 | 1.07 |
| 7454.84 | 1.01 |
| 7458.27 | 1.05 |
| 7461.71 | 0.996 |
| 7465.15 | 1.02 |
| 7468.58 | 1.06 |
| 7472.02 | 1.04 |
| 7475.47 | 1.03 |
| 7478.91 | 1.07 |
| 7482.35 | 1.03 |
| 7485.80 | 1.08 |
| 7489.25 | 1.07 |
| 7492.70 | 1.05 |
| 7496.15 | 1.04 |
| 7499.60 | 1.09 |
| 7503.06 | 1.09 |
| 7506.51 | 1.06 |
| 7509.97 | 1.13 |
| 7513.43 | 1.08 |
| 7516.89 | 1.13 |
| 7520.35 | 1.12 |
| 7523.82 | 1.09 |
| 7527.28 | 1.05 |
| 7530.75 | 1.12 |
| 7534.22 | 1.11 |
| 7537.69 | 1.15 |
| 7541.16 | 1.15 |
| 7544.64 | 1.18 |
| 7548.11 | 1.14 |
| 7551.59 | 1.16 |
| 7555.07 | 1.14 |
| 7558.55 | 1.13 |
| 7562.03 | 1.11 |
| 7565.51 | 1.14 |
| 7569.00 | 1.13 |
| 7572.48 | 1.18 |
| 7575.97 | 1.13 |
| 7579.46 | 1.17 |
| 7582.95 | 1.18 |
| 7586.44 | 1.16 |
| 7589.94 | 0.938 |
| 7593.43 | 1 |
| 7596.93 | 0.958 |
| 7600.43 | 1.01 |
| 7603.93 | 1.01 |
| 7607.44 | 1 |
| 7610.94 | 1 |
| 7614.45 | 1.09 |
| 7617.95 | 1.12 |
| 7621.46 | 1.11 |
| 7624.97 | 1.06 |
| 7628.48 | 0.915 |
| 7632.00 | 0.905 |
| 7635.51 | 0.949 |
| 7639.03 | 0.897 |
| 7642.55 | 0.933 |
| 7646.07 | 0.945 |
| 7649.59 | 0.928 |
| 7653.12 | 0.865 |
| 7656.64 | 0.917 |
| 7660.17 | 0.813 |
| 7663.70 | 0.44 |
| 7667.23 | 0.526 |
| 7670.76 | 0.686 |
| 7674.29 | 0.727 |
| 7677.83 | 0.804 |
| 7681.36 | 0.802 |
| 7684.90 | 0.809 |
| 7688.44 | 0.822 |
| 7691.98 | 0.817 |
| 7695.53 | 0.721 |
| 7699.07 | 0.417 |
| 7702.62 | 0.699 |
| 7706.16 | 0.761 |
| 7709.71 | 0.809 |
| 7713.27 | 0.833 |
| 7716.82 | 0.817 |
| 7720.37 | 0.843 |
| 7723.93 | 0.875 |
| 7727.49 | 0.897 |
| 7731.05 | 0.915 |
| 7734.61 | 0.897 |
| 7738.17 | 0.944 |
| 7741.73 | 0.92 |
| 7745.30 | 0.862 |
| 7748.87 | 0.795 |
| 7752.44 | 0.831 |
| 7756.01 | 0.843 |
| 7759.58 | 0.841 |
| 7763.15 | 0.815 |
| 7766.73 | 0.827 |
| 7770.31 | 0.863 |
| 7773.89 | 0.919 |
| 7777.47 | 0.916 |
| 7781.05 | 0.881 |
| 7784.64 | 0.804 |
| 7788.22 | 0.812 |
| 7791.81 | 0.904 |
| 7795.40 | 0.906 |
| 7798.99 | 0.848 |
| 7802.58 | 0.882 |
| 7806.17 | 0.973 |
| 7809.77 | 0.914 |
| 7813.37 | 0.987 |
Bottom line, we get 0.237 mag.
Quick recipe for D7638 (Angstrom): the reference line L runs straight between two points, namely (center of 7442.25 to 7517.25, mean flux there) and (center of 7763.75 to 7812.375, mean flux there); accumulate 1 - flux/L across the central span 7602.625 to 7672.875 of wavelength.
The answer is 4.6 Angstrom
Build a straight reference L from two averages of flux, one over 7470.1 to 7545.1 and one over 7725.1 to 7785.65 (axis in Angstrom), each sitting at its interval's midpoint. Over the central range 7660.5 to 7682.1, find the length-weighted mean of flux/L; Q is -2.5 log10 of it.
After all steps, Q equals 0.374 mag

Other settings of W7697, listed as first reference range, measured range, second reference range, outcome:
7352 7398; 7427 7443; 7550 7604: -0.01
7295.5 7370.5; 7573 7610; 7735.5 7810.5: -0.20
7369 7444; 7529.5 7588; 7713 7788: -0.21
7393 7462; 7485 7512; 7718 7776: -0.10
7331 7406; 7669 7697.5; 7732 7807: 0.16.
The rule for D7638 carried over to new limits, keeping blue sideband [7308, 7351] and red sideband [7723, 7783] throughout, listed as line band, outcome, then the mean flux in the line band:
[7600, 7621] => -4.0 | 1.04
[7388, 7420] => -4.5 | 1.01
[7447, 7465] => -2.9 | 1.02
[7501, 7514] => -3.1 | 1.09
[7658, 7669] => 3.4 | 0.605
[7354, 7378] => -2.3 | 0.972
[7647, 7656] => -0.3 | 0.904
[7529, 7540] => -3.1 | 1.13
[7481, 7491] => -2.0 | 1.06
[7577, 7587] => -3.3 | 1.17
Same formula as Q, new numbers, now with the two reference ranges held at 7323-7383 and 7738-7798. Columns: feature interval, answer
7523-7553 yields -0.24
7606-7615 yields -0.15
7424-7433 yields -0.11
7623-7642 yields -0.07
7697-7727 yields 0.15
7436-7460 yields -0.11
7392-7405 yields -0.08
